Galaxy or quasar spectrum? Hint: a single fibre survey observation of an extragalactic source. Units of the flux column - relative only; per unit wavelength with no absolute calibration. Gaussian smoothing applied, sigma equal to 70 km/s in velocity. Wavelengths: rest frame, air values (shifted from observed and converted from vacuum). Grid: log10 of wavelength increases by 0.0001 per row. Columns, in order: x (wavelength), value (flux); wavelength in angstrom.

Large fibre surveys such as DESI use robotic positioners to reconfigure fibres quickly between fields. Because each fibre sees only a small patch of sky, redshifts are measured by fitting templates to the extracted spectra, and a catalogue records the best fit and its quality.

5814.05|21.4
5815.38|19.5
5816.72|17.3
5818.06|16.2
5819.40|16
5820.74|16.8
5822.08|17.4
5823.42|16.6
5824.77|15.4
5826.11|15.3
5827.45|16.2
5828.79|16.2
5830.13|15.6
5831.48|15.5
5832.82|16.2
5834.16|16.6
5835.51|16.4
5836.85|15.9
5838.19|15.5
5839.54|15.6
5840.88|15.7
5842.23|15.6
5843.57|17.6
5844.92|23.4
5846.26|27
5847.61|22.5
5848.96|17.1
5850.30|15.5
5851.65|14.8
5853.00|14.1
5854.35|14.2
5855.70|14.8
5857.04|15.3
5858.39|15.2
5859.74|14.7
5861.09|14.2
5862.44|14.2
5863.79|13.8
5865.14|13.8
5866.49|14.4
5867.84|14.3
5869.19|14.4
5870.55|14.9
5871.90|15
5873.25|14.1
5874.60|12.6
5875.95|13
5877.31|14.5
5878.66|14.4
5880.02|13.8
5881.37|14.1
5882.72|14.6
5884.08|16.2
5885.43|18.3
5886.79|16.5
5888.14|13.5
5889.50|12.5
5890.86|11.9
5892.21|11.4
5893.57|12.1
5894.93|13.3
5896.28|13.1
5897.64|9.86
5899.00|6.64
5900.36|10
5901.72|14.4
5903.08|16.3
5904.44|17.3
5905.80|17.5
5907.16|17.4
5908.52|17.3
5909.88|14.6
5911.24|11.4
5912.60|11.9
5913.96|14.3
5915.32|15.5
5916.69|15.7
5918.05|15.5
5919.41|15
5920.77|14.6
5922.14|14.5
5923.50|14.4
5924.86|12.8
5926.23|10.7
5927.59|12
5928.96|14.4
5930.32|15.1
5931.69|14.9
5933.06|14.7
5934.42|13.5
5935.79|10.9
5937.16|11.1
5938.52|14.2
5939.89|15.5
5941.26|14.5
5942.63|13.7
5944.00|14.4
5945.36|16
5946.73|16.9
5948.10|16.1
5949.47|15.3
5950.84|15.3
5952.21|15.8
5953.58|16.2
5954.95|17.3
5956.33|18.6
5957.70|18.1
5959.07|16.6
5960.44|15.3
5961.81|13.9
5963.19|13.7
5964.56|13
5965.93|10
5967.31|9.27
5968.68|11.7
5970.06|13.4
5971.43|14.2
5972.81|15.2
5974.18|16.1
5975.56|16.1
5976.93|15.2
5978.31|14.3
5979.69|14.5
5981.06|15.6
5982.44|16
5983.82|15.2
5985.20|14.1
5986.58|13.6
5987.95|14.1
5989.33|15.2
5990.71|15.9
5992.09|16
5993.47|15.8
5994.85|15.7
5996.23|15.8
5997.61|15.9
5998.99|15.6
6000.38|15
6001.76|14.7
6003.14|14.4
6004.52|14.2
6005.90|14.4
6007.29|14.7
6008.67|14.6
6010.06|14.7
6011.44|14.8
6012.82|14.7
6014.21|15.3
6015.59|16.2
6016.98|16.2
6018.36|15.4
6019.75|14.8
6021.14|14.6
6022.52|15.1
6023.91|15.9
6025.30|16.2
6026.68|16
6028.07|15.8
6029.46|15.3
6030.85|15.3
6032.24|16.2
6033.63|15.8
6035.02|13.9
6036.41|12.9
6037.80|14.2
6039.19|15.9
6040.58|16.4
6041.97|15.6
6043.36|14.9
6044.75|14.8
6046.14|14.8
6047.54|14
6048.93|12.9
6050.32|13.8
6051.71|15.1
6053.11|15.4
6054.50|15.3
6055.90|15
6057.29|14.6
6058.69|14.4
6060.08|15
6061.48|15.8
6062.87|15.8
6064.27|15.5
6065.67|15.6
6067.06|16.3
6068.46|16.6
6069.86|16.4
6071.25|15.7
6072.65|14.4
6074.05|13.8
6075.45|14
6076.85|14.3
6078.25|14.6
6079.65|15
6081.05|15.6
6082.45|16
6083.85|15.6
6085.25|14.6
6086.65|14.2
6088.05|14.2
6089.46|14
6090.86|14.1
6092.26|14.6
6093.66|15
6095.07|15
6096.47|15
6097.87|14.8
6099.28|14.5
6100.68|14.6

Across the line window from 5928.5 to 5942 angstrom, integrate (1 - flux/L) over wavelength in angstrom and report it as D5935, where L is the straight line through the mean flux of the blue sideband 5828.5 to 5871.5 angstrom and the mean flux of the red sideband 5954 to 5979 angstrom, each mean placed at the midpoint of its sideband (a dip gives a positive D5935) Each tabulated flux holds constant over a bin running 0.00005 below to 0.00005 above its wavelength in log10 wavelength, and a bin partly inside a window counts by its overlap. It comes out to 1.00 angstrom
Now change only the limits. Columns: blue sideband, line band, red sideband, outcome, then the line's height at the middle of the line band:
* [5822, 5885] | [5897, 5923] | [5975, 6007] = 2.09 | 15.4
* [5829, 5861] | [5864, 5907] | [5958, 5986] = 5.47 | 15.9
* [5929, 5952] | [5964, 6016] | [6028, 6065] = 0.46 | 14.7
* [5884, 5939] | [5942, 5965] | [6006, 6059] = -2.36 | 14.2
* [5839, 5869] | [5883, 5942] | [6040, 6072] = 7.57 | 15.9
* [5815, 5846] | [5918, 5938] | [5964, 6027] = 2.60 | 15.6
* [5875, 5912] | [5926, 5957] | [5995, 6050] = -0.79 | 14.3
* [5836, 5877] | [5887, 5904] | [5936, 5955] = 3.47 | 15.4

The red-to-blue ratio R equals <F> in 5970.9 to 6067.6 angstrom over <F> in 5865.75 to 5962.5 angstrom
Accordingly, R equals 1.05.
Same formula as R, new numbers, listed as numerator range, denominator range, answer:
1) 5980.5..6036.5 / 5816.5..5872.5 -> 0.94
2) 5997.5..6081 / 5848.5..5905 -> 1.08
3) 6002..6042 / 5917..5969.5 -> 1.05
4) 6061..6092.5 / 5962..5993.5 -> 1.06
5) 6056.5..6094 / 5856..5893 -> 1.05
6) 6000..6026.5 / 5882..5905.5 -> 1.12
